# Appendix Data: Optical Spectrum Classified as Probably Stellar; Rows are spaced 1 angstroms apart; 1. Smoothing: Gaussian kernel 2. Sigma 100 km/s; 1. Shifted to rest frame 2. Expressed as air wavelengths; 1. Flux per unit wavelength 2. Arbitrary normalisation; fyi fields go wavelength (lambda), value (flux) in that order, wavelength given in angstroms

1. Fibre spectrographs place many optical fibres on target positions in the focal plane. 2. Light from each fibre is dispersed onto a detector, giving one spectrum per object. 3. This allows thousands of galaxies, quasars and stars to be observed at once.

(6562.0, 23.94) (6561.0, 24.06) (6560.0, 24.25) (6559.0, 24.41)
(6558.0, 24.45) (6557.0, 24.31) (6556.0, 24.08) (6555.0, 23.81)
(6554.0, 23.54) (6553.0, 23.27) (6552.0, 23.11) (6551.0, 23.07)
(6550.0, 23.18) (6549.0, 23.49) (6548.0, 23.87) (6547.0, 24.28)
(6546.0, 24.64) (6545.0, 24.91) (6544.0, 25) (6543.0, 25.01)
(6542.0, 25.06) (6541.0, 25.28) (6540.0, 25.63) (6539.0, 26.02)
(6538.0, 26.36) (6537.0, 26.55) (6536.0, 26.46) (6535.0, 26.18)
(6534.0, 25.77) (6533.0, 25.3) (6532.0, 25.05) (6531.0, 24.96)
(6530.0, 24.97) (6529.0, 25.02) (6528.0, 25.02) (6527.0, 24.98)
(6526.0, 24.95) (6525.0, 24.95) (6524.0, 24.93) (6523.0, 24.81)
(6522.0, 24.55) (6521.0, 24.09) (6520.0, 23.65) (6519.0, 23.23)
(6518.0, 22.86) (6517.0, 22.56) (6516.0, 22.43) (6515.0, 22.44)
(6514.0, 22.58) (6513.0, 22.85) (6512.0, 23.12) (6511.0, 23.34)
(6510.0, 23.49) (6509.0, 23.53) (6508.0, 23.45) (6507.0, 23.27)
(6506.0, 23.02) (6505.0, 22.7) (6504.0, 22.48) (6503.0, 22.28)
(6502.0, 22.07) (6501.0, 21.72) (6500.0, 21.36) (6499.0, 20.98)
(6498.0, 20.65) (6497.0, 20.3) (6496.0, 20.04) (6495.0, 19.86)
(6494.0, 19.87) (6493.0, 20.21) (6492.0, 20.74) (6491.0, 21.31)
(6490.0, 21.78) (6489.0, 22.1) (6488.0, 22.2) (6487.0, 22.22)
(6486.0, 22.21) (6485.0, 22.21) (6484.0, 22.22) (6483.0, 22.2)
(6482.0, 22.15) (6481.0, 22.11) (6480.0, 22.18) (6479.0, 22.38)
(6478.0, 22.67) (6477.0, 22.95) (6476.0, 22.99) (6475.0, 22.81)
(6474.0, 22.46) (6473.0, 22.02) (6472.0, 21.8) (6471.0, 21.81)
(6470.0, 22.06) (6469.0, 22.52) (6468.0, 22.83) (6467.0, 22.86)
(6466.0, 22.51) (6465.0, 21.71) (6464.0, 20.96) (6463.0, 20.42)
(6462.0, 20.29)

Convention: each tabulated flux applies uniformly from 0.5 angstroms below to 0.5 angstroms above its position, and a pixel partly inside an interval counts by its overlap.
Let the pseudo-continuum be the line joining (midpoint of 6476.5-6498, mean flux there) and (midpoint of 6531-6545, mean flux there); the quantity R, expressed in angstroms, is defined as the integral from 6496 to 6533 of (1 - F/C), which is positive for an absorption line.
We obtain 0.8 angstroms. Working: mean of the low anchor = 21.6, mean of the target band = 23.3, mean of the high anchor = 25.6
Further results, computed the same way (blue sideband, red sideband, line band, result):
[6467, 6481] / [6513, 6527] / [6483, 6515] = 1.6 angstroms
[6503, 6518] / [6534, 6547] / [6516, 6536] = -0.3 angstroms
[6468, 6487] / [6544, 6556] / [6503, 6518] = 0.1 angstroms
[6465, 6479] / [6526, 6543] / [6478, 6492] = 0.6 angstroms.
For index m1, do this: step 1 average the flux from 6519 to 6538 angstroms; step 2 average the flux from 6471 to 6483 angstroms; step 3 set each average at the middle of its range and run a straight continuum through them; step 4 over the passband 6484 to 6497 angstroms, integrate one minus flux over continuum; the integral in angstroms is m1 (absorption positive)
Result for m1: 1.0 angstroms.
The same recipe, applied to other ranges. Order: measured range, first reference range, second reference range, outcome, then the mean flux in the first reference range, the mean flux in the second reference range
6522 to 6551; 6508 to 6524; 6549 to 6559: -1.87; 23.4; 23.7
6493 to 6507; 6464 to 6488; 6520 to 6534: 1.29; 22.3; 24.9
